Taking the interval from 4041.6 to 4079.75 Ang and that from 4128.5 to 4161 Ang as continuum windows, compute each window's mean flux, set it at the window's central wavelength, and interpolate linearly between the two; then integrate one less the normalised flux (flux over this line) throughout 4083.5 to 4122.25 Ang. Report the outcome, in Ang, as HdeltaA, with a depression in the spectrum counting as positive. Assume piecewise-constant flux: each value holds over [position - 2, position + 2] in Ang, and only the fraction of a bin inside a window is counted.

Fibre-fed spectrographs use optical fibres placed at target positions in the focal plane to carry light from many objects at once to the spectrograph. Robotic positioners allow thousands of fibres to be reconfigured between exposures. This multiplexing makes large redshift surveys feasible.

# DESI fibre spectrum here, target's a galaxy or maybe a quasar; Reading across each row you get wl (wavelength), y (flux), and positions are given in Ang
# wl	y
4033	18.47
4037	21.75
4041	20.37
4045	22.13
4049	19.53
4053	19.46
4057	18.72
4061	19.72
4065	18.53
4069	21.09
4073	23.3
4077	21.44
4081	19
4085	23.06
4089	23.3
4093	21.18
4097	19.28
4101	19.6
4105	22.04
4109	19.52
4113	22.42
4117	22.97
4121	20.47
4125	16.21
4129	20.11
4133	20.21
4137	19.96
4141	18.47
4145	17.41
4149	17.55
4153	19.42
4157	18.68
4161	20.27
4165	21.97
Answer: -3.3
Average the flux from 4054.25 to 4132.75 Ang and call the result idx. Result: 20.6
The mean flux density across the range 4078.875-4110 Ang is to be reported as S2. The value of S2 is 20.9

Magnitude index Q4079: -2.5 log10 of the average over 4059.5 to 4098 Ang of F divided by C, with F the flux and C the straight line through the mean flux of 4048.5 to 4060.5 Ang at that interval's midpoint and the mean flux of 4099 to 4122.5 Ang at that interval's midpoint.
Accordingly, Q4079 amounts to -0.05 mag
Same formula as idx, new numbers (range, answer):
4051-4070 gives 19.4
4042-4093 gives 20.8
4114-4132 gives 20.1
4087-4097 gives 21.6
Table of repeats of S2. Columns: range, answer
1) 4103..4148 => 19.9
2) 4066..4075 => 21.8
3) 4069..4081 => 21.6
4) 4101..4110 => 20.7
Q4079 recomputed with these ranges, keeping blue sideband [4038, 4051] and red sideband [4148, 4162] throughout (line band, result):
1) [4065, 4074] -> -0.047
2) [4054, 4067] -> 0.081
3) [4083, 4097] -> -0.104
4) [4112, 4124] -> -0.098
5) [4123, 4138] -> 0.017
